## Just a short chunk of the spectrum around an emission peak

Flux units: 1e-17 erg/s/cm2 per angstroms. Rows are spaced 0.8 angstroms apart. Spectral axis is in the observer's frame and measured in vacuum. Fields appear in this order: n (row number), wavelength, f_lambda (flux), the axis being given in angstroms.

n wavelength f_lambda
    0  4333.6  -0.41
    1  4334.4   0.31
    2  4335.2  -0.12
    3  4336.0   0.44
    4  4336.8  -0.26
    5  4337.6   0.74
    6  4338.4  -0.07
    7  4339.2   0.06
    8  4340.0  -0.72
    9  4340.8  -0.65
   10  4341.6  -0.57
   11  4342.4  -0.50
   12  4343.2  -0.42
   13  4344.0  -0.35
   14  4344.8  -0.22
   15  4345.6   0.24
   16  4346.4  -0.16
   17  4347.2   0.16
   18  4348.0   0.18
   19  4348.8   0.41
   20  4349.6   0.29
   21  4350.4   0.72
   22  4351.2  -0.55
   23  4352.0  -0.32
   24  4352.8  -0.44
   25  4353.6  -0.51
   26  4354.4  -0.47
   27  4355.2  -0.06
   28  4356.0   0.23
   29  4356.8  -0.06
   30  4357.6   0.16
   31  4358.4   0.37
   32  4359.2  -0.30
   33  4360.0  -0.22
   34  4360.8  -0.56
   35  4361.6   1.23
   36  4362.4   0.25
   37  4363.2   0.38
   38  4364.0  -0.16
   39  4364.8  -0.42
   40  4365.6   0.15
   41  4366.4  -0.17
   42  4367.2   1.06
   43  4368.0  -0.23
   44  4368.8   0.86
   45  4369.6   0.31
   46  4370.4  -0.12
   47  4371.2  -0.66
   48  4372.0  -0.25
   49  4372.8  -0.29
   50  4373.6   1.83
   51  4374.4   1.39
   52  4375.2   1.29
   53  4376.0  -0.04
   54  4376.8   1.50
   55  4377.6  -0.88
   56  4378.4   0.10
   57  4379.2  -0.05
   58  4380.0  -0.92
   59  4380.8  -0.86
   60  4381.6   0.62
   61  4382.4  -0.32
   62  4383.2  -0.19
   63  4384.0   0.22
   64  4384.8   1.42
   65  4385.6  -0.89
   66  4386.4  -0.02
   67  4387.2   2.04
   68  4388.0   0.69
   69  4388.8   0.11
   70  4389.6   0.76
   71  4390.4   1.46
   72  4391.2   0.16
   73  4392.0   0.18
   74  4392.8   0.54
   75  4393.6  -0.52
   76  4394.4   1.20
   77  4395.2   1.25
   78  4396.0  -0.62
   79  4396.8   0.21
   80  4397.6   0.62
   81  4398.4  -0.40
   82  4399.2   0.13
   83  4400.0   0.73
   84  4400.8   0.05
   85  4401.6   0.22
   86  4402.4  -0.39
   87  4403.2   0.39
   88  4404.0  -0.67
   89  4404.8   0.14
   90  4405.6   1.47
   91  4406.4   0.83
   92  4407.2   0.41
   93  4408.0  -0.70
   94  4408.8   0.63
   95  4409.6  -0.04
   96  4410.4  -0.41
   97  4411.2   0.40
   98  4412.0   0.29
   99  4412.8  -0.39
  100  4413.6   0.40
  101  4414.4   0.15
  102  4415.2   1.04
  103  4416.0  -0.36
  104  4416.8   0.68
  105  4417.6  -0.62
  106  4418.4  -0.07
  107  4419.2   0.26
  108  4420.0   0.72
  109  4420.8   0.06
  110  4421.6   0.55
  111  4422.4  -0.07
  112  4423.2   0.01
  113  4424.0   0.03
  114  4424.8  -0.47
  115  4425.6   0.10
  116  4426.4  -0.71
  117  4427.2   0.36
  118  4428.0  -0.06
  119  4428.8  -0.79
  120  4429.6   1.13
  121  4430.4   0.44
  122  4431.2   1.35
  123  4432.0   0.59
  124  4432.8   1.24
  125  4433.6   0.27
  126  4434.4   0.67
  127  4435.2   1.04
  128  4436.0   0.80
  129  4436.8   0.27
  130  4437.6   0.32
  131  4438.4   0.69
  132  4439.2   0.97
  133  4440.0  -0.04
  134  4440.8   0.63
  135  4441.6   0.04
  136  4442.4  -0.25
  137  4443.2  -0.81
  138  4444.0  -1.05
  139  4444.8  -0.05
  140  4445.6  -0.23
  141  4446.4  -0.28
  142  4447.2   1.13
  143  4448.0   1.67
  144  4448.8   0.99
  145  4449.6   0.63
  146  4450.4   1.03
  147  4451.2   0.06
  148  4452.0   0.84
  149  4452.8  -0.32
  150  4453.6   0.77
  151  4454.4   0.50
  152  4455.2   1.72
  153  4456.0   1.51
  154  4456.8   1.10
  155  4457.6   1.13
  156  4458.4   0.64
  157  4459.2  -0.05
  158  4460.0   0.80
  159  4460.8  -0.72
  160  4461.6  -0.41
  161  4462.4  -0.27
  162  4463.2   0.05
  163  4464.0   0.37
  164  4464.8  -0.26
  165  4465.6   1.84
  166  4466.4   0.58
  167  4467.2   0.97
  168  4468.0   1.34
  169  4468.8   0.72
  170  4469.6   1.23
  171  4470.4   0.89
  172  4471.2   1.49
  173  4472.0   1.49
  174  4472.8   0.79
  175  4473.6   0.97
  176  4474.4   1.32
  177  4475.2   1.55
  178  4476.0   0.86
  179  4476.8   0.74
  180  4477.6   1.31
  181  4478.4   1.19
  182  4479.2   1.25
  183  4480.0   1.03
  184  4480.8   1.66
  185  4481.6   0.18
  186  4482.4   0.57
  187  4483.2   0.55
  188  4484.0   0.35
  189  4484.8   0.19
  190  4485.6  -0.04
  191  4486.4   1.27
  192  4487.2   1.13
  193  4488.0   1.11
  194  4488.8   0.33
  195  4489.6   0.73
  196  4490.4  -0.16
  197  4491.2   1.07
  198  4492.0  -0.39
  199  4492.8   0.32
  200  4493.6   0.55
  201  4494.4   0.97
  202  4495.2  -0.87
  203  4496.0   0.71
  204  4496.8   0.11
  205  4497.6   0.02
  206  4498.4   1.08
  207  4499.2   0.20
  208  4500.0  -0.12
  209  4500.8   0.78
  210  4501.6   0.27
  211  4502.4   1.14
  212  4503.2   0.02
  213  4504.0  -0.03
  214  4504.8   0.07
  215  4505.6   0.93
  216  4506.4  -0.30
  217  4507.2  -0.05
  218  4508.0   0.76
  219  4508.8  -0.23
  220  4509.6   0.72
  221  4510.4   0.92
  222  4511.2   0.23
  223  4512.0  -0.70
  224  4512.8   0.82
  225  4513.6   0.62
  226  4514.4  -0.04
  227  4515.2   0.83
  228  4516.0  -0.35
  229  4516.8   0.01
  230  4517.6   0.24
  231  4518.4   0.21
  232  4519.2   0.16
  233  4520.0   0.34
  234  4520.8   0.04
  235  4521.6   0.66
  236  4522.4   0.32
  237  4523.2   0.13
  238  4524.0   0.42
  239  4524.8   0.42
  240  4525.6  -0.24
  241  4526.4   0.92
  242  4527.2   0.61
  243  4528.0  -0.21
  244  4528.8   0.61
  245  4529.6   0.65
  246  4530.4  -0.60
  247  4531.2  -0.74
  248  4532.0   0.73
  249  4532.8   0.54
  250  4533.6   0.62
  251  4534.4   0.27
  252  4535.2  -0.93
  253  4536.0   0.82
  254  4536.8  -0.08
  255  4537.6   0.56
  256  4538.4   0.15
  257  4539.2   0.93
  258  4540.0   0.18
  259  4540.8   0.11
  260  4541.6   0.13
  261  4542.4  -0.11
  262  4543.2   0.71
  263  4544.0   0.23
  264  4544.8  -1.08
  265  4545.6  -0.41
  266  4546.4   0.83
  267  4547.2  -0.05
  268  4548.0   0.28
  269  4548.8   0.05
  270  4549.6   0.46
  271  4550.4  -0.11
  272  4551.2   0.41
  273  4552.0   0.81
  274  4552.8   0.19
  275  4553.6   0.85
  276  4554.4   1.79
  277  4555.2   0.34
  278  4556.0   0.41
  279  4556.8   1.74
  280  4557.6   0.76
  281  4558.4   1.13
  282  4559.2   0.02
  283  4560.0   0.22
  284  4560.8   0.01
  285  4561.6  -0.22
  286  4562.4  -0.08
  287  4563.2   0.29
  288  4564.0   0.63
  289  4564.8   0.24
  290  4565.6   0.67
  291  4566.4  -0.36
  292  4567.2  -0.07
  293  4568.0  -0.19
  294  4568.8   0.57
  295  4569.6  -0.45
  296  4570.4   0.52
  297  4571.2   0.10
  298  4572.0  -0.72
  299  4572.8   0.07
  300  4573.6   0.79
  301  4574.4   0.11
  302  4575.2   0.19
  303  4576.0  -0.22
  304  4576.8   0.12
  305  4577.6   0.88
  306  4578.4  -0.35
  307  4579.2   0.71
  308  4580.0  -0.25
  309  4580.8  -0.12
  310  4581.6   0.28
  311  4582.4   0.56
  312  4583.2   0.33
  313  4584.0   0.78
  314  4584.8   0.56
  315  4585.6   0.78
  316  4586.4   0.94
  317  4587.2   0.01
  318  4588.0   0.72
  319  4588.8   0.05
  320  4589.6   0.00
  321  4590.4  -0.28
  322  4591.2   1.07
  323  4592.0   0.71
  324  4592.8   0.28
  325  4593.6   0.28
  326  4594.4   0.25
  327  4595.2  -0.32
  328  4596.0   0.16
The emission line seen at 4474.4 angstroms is Lyman alpha 1216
